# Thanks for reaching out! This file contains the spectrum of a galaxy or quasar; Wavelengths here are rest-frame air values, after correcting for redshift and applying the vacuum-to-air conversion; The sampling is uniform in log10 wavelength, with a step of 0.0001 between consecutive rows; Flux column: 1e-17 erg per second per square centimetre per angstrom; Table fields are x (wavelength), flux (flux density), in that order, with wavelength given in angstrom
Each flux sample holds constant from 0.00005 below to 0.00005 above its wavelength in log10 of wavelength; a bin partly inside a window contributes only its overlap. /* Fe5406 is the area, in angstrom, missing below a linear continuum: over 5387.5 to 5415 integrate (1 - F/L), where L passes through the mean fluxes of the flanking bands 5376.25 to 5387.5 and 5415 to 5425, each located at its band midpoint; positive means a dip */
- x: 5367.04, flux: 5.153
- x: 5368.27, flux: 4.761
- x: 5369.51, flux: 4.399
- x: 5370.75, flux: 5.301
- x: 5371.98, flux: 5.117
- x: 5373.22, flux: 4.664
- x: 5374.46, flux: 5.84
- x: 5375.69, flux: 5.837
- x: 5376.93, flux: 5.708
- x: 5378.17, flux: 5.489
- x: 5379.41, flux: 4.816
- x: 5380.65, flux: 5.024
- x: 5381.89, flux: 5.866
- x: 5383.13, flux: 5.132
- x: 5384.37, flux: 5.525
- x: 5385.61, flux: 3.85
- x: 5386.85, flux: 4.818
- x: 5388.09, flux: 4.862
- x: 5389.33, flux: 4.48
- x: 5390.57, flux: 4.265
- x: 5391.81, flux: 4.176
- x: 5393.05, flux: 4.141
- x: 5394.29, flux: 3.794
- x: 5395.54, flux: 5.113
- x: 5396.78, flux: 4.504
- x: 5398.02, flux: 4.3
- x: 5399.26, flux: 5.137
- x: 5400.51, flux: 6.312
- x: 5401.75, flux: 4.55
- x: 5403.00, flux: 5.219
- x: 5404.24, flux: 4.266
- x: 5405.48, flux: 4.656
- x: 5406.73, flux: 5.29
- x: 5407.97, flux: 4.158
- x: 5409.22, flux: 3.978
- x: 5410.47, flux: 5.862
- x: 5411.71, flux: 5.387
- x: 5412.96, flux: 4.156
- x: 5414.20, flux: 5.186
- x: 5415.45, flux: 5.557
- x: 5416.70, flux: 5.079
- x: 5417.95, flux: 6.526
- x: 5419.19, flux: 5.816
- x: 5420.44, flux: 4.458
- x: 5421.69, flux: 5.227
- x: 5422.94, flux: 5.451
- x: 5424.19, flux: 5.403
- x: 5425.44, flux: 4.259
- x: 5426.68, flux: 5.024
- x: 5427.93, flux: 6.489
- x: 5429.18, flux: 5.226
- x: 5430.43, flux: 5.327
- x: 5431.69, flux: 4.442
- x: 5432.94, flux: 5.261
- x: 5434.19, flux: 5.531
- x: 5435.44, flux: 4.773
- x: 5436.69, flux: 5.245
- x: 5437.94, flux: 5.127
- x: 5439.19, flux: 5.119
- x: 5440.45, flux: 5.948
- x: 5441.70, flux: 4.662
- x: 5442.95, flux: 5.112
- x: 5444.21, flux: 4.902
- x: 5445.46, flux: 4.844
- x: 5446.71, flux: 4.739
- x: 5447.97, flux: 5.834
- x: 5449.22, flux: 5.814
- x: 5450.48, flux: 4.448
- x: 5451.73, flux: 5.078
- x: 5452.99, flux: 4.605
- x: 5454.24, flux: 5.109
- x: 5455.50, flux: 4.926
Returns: 2.9 angstrom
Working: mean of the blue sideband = 5.14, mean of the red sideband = 5.41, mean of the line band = 4.72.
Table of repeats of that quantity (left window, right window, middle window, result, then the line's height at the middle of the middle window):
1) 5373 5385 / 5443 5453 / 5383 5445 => 2.94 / 5.23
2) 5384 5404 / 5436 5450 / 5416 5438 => -1.03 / 5.03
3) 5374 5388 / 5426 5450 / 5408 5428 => 0.22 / 5.23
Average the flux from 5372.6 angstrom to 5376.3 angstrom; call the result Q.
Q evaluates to 5.45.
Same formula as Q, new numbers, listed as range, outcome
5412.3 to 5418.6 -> 5.31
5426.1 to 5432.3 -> 5.3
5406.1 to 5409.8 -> 4.48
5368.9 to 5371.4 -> 4.86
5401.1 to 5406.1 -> 4.69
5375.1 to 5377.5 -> 5.77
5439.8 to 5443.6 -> 5.23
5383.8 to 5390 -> 4.7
